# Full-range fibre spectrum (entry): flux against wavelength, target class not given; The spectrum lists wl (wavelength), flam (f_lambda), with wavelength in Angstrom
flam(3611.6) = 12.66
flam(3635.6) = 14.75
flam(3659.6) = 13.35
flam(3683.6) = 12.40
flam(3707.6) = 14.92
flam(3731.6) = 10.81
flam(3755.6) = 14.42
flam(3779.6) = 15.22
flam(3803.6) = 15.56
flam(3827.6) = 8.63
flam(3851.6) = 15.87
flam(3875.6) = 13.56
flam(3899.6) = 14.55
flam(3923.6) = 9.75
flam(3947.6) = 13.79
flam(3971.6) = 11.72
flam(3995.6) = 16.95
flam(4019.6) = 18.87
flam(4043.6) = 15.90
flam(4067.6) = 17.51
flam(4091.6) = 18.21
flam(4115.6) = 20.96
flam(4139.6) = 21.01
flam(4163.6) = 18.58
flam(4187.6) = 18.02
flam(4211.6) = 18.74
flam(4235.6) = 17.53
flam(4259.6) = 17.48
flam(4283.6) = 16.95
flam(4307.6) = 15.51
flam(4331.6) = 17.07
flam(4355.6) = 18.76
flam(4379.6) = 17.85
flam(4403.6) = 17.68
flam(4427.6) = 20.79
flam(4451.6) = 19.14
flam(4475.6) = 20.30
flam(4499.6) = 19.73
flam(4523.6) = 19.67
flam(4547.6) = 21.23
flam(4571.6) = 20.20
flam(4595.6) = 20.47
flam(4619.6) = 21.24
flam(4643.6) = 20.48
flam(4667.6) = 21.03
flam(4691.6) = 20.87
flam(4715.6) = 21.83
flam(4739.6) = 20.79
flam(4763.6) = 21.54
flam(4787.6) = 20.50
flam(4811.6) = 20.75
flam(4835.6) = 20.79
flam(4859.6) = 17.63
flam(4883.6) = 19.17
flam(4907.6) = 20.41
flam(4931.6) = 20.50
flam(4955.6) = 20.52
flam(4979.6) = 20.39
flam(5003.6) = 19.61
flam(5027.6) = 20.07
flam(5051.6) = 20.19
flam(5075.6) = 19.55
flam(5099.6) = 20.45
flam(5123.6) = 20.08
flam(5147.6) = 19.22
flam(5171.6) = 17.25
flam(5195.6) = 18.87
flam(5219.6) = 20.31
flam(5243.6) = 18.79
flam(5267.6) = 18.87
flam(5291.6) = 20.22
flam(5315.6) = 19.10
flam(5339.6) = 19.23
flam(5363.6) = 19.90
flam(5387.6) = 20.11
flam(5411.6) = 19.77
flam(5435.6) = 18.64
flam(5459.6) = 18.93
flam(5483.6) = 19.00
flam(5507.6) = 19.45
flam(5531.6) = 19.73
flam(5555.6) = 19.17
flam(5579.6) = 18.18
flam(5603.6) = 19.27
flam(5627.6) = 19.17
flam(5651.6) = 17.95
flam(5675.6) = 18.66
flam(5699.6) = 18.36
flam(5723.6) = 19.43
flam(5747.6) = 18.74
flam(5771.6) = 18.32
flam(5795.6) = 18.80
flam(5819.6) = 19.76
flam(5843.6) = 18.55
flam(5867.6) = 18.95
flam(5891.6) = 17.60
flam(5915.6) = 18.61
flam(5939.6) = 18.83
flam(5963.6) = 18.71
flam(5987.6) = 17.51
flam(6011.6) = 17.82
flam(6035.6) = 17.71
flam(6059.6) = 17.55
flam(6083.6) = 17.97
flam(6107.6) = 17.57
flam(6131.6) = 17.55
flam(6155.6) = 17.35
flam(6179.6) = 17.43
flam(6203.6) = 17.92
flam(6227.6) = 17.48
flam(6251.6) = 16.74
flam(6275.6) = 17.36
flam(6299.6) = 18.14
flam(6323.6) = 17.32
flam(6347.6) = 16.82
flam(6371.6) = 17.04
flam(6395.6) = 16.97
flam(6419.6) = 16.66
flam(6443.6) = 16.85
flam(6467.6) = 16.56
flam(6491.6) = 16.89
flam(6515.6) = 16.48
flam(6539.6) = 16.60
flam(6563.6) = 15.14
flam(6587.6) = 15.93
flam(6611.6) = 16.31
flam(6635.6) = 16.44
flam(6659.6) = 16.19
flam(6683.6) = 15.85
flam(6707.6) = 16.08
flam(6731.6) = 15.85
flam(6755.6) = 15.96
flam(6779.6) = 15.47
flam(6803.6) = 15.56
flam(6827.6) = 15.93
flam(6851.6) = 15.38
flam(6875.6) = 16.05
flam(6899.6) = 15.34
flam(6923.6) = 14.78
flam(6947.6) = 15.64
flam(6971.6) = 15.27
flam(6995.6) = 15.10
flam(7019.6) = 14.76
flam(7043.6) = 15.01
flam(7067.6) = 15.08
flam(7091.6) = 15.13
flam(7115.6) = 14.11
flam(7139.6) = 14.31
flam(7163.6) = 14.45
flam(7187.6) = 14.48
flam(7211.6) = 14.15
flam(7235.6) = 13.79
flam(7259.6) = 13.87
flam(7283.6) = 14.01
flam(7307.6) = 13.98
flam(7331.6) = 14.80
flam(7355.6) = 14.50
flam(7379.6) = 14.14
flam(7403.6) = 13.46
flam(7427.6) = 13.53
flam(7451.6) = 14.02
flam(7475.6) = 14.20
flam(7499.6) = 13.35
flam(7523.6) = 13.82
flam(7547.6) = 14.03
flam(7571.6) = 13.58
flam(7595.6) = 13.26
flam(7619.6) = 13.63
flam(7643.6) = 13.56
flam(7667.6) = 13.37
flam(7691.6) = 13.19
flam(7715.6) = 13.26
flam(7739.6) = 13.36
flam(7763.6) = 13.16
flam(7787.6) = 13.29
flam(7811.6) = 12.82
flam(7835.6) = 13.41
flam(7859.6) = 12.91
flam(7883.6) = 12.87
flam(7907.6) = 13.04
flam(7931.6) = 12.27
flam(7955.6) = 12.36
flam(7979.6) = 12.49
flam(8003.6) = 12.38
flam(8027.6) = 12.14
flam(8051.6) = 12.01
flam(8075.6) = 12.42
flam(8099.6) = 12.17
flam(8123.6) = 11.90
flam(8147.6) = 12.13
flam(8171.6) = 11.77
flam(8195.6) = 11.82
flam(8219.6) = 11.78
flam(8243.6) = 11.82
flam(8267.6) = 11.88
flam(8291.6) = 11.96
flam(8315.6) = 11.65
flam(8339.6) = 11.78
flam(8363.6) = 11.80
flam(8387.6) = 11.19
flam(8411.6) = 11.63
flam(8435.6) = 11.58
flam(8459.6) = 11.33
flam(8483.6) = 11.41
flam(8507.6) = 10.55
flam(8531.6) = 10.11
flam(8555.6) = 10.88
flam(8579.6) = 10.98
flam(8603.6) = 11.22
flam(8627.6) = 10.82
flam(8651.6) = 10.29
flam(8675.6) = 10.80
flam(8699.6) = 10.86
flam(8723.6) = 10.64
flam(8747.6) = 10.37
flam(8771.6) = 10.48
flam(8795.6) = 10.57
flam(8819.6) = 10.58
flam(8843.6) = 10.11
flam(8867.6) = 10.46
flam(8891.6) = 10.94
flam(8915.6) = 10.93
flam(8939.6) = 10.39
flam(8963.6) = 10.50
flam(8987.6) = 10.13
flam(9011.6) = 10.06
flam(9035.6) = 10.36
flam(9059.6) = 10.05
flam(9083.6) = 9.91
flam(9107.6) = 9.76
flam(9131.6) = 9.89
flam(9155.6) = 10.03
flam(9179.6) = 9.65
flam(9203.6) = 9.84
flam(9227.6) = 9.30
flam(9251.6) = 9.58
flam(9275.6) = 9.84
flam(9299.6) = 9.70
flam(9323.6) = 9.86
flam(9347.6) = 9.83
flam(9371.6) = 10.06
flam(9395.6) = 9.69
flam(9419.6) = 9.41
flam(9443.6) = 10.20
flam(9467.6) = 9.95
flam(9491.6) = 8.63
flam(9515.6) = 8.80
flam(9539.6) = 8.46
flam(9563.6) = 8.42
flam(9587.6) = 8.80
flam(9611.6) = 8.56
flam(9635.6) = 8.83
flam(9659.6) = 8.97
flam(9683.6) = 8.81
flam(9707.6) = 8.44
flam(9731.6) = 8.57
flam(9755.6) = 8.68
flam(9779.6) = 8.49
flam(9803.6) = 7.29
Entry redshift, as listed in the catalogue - 0.000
